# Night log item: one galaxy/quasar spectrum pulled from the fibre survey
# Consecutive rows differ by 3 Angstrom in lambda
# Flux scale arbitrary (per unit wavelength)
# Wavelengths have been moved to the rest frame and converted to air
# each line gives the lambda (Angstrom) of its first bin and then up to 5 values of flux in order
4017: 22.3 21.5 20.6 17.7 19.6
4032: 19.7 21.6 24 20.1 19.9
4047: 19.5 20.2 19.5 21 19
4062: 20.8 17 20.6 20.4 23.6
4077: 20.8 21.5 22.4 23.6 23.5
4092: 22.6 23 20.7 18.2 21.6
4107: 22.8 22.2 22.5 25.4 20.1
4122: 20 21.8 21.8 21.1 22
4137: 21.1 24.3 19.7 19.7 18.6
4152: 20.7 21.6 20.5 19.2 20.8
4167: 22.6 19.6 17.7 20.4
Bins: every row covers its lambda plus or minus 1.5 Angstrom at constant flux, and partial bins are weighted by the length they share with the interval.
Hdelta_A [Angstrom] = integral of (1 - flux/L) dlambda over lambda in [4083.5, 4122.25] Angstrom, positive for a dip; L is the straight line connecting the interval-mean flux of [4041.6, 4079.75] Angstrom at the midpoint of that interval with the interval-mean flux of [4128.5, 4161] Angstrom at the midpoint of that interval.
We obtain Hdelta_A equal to -2.9 Angstrom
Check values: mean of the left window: 20.2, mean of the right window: 20.9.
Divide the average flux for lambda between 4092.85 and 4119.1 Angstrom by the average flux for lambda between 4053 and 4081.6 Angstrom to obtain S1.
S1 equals 1.1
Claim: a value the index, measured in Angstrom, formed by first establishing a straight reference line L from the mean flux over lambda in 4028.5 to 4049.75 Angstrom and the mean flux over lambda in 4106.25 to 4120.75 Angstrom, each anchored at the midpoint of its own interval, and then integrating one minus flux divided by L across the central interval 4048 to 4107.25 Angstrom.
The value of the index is 1.5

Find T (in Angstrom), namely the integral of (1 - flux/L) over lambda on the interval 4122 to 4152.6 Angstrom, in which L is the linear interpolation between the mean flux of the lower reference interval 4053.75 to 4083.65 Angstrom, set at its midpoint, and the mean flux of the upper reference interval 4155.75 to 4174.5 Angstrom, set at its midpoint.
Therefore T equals -1.2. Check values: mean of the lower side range 20.6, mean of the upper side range 20.1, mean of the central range 21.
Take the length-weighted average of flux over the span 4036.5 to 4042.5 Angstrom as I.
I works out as 22.1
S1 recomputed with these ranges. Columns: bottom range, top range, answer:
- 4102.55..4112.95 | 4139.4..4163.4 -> 0.92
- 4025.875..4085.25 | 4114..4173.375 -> 1.02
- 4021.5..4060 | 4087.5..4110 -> 1.08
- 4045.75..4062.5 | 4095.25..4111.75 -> 1.07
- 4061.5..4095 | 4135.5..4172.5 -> 0.95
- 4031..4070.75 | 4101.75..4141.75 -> 1.09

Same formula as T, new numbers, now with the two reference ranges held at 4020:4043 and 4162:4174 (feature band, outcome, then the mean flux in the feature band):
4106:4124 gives -1.6 Angstrom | 22.1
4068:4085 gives -1.1 Angstrom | 21.7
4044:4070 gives 0.9 Angstrom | 19.7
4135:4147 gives -0.6 Angstrom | 21.3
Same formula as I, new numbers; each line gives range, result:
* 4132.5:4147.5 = 21.4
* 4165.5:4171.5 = 21.1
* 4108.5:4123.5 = 22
